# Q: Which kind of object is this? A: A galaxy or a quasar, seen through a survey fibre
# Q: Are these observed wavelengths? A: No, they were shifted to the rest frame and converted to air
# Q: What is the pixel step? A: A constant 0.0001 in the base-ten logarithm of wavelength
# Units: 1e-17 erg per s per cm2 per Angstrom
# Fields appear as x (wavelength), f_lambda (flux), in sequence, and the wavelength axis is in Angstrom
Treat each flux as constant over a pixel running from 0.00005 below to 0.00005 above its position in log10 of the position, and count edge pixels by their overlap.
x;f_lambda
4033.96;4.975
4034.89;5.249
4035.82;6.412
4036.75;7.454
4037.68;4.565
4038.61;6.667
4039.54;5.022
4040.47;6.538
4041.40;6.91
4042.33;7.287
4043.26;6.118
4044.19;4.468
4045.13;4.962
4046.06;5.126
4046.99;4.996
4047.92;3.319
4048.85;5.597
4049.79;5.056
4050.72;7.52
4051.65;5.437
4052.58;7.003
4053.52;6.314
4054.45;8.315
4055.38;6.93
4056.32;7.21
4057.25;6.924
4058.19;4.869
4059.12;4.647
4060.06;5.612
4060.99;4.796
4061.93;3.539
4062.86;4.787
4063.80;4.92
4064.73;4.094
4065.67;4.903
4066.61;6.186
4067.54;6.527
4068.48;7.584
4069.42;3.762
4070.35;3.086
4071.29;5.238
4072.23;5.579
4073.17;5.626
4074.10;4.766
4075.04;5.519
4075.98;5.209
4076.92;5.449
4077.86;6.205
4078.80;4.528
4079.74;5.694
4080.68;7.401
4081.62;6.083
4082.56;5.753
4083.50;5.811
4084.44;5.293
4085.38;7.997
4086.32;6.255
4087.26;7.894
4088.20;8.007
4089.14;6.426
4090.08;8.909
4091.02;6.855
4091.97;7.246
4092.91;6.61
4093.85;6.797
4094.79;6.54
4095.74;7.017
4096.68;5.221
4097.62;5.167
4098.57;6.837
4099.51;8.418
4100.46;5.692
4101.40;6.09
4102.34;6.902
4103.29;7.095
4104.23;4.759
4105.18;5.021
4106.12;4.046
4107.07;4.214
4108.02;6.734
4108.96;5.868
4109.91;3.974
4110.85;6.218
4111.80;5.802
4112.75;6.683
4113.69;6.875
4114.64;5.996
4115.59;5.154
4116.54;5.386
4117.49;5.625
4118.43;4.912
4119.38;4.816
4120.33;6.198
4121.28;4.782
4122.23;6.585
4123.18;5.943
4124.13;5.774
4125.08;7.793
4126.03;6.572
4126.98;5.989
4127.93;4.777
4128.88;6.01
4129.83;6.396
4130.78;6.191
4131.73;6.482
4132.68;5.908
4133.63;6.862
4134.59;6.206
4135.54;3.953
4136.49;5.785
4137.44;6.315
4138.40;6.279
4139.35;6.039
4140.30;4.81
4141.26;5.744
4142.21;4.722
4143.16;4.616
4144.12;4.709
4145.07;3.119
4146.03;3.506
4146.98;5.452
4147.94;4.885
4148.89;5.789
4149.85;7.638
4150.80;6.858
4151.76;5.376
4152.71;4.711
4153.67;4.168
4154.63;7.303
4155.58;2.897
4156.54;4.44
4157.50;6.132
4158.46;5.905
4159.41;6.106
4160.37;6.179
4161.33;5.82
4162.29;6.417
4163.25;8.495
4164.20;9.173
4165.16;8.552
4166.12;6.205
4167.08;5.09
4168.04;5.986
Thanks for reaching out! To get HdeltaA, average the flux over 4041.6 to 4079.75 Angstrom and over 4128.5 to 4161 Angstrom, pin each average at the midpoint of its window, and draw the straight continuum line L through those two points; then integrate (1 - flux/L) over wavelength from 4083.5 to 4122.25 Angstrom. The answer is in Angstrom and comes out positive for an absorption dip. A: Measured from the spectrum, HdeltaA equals -4.5 Angstrom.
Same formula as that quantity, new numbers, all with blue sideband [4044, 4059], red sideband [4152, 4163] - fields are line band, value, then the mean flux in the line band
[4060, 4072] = 1.7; 4.99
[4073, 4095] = -2.3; 6.38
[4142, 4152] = 0.7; 5.16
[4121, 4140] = -1.4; 6.03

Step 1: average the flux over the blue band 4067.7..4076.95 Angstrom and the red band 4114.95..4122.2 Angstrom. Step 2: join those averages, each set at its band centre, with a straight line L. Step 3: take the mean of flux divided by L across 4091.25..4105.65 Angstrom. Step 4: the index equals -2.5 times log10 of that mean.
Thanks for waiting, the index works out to -0.20 mag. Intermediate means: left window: 5.21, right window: 5.36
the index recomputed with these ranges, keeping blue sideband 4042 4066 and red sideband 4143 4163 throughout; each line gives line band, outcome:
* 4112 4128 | -0.09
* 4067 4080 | 0.04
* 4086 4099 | -0.24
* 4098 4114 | -0.09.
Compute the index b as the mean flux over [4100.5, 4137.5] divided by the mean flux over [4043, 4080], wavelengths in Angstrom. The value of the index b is 1.06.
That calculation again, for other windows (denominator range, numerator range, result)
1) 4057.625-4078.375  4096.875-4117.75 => 1.14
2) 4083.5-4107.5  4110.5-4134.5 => 0.93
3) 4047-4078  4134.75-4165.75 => 1.03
